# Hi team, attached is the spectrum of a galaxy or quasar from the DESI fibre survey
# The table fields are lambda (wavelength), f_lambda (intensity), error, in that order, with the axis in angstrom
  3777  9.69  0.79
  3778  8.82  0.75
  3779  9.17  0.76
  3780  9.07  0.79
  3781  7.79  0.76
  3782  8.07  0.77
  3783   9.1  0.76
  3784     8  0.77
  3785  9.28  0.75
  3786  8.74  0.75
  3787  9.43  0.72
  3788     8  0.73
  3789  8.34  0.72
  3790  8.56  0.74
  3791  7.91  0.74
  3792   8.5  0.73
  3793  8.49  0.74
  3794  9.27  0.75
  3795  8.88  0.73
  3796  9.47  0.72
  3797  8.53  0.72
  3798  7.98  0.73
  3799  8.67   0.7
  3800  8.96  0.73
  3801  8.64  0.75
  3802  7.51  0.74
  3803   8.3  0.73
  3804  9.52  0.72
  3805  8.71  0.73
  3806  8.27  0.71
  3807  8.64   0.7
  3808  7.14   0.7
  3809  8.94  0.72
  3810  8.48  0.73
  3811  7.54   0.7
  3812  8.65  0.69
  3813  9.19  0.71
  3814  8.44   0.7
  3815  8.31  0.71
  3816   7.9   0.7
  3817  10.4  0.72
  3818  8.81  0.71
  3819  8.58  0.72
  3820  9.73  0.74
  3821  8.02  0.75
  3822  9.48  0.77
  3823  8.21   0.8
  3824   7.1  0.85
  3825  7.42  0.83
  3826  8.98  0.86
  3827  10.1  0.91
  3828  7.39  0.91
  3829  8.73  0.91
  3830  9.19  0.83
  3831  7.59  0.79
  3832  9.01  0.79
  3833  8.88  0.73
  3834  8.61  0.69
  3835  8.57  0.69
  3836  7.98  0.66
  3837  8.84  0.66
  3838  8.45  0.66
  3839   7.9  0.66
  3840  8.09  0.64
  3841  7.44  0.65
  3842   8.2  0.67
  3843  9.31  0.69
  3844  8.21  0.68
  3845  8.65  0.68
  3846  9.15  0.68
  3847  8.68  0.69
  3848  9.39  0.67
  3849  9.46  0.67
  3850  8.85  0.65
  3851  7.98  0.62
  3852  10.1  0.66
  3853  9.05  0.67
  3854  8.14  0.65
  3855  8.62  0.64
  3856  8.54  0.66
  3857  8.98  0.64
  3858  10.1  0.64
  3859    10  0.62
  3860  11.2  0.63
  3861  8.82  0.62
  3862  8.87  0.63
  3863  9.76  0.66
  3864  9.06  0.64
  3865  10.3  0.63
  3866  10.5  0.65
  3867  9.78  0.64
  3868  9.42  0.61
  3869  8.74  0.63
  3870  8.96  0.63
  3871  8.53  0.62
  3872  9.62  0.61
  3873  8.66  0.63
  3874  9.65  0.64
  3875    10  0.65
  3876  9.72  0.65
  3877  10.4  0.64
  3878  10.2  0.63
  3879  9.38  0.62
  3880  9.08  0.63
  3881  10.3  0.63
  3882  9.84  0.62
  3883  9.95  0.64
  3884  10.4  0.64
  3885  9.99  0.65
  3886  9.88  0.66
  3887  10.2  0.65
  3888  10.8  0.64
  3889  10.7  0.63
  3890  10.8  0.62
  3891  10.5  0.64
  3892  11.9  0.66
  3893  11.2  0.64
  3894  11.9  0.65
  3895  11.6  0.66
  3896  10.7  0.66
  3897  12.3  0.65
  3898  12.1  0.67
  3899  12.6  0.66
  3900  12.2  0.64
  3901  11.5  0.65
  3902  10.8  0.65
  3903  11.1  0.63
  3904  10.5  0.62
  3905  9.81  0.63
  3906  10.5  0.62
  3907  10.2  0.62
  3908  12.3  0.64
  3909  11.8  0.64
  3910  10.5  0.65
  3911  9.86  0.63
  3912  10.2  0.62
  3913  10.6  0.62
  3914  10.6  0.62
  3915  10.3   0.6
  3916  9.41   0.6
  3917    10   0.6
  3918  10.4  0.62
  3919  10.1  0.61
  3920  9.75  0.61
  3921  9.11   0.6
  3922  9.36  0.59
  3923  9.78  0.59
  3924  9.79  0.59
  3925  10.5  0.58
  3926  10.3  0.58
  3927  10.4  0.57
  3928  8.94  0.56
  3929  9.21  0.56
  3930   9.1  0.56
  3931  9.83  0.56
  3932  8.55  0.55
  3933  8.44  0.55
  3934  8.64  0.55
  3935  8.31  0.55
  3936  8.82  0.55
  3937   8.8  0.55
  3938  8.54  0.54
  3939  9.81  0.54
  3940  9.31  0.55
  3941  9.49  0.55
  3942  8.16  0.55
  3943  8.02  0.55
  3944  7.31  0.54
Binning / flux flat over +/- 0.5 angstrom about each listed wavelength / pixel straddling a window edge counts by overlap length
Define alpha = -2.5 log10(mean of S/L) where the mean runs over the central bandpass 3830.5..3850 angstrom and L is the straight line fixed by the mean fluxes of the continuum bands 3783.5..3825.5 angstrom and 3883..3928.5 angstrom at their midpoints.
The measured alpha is 0.09 mag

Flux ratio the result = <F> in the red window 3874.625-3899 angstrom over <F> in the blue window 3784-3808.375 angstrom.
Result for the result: 1.2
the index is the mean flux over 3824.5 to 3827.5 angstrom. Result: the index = 8.83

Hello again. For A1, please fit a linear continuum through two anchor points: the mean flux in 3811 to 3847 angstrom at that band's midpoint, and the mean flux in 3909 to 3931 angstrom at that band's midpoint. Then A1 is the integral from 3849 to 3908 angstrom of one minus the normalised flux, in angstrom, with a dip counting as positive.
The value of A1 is -4.9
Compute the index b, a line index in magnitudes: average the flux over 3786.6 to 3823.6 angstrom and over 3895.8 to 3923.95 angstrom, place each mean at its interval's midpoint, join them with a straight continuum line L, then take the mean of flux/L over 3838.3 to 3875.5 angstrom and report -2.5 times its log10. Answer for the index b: 0.06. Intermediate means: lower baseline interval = 8.6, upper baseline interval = 10.6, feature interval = 9.1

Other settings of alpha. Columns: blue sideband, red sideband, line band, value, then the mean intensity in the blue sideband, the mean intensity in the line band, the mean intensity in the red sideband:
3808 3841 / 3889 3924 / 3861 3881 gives 0.03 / 8.51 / 9.51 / 10.8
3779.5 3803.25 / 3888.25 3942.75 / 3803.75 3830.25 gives 0.04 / 8.56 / 8.57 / 10.2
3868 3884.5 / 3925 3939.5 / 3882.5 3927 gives -0.14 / 9.58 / 10.7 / 9.17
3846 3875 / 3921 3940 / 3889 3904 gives -0.23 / 9.29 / 11.5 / 9.28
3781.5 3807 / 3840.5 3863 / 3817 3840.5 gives 0.04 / 8.61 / 8.55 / 9.01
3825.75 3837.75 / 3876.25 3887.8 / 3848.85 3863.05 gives 0.01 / 8.64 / 9.21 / 9.98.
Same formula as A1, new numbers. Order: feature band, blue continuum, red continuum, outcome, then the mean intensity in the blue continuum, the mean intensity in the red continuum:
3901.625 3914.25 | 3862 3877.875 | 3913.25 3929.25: -1.13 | 9.53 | 9.89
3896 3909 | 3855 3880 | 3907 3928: -1.70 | 9.52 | 10.2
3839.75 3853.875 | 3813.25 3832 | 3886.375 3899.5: 1.16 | 8.6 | 11.3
